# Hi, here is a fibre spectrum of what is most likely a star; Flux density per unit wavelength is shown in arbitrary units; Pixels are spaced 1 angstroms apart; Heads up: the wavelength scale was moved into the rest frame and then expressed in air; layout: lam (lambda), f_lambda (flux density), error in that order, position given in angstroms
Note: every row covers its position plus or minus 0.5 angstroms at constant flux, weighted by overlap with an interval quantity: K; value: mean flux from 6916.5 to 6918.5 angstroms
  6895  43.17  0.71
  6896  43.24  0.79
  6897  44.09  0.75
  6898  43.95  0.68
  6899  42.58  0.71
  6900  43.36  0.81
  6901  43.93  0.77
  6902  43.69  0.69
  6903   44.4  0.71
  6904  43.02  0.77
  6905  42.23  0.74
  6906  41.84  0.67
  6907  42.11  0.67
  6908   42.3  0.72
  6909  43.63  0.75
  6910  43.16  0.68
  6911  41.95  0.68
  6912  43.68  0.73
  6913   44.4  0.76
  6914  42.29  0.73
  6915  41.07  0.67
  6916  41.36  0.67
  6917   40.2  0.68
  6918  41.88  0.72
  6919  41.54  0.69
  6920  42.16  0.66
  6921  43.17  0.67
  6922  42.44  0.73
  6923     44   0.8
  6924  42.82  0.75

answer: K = 41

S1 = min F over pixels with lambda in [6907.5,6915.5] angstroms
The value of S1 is 41.07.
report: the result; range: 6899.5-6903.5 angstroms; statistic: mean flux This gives 43.8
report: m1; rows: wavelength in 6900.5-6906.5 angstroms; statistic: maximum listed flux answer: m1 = 44.4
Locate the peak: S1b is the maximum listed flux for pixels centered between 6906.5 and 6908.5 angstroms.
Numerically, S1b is 42.3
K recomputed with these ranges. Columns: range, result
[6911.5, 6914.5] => 43.5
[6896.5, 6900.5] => 43.5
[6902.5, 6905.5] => 43.2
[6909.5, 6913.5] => 43.3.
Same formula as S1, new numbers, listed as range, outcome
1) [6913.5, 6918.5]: 40.2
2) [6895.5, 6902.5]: 42.58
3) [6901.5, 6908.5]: 41.84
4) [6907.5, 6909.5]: 42.3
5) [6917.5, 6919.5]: 41.54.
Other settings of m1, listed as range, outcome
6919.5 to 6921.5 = 43.17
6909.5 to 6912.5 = 43.68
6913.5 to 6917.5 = 42.29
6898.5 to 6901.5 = 43.93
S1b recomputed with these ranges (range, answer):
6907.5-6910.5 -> 43.63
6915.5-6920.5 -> 42.16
